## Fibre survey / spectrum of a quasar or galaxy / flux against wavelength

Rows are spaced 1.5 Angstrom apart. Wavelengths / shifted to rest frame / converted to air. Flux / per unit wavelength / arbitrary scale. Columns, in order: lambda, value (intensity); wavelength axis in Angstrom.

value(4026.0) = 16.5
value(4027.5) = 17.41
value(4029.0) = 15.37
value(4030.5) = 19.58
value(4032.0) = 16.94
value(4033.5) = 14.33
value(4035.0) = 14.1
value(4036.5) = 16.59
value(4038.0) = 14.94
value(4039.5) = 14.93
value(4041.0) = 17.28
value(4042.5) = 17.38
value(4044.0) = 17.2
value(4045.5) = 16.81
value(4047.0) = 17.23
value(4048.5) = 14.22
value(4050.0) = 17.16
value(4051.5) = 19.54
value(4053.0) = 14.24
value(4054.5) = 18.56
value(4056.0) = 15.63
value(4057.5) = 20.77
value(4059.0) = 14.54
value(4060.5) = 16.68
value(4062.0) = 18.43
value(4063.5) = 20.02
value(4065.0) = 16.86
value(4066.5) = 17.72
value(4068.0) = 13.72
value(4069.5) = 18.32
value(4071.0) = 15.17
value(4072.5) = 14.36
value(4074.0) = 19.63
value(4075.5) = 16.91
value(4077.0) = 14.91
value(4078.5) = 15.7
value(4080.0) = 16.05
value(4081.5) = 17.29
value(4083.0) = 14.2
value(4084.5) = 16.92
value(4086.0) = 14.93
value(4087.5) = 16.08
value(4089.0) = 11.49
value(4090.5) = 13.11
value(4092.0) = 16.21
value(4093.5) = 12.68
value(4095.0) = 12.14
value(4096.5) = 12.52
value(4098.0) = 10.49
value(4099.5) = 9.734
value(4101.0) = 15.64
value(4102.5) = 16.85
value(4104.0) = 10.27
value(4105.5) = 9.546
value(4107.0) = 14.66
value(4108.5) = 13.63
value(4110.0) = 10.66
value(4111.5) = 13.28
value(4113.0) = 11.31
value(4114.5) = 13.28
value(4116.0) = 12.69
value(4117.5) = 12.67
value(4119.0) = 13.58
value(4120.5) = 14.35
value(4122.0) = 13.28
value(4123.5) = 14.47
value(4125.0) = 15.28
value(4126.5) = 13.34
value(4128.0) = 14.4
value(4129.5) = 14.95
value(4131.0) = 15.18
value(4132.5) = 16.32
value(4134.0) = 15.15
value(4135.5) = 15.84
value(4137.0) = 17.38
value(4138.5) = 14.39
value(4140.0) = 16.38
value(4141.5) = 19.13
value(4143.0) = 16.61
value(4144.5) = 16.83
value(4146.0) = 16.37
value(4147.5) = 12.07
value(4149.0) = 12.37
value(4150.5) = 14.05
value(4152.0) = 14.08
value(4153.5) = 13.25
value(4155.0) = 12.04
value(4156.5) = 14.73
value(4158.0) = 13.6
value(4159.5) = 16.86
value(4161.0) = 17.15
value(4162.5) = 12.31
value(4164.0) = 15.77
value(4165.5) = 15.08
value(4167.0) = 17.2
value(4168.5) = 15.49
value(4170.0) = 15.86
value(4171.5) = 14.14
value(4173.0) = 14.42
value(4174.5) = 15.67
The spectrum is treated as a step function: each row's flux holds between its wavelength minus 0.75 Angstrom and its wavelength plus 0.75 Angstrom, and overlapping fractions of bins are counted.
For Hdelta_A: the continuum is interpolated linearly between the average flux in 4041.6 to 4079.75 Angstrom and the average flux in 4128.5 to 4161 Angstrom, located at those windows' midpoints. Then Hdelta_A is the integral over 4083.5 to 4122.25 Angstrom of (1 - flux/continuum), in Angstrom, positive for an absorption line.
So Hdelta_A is 6.91 Angstrom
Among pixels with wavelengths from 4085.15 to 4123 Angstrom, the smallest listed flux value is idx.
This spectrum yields 9.546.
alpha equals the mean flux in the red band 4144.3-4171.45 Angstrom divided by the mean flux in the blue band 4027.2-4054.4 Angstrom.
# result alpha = 0.89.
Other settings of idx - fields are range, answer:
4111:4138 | 11.31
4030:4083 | 13.72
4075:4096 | 11.49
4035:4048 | 14.1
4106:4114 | 10.66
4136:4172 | 12.04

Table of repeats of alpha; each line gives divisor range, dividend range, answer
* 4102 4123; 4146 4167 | 1.11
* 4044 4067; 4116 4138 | 0.85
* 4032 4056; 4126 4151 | 0.94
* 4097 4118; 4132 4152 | 1.25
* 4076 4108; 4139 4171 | 1.09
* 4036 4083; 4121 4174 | 0.90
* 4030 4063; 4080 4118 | 0.80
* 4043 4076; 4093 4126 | 0.76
